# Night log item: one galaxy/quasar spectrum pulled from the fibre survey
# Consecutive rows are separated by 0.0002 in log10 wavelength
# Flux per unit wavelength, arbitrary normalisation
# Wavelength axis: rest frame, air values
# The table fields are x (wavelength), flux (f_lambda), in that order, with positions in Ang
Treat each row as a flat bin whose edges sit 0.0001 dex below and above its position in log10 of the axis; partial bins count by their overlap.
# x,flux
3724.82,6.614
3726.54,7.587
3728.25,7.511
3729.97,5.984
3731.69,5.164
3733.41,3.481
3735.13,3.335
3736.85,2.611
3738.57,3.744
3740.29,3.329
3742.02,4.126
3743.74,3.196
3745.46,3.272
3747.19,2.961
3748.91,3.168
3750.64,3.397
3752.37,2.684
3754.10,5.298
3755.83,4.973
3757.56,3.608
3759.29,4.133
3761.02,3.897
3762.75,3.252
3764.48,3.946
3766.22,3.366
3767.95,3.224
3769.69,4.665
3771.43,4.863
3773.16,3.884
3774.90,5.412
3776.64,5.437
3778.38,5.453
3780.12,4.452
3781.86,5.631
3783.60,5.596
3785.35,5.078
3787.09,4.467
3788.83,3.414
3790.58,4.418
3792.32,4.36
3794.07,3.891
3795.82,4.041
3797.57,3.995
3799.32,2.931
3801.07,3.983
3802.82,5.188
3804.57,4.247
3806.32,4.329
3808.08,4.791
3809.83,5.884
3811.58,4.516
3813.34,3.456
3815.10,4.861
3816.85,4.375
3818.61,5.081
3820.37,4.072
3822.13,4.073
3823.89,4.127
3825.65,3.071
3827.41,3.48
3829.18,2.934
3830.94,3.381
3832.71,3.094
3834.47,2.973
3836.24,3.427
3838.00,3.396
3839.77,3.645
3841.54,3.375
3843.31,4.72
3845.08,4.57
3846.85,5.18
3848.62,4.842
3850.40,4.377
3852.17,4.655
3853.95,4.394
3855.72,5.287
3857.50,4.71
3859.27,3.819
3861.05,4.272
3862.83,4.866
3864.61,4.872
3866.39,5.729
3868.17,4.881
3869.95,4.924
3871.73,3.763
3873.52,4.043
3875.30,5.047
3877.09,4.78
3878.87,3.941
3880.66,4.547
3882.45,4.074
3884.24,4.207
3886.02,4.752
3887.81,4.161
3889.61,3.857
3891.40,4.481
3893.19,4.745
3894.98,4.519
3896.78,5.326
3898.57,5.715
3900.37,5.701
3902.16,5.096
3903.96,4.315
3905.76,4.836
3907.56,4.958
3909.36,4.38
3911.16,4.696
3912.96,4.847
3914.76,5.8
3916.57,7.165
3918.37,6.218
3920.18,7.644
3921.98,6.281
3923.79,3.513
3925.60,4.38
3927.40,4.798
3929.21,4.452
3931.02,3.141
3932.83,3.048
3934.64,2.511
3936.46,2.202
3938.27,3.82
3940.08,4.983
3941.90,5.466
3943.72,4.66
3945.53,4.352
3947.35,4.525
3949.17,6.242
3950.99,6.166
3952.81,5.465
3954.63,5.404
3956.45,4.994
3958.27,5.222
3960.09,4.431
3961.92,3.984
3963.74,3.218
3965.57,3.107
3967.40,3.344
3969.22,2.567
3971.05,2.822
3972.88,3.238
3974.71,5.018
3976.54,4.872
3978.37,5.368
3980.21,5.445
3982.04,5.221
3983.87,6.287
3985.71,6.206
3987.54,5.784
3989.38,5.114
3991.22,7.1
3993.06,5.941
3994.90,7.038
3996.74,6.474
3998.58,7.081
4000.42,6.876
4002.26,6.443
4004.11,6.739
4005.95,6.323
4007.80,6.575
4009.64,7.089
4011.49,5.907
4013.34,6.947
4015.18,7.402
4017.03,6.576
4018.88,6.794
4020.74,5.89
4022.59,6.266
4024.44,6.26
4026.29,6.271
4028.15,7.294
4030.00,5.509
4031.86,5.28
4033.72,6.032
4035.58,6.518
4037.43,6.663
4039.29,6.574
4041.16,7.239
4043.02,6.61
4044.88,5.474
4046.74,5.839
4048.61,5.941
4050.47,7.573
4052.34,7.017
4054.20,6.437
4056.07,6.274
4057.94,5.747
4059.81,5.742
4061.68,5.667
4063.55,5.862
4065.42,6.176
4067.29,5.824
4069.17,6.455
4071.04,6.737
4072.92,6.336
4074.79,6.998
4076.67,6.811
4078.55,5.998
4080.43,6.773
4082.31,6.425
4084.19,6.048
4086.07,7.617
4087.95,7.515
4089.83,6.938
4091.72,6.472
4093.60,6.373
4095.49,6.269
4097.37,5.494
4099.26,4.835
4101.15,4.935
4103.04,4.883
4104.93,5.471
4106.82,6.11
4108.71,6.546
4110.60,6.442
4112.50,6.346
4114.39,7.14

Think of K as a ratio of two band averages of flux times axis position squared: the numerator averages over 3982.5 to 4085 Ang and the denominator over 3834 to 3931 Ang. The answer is 1.5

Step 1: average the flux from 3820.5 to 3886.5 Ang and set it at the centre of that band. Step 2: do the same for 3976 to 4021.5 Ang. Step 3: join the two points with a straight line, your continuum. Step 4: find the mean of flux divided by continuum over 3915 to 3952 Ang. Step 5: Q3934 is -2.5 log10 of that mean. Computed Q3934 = 0.12 mag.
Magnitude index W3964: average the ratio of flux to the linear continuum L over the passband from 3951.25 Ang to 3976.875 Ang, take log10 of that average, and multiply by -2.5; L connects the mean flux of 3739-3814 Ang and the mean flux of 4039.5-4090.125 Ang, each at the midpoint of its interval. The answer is 0.333 mag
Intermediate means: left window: 4.19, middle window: 4.16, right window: 6.44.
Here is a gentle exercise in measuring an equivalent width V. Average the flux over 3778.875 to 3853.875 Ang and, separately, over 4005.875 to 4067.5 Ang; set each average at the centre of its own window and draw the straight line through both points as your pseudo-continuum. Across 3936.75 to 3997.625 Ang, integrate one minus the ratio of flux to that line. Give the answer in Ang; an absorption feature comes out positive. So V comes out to 8.0 Ang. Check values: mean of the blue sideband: 4.21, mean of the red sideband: 6.35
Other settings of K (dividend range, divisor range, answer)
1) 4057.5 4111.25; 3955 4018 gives 1.18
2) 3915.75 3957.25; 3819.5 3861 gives 1.27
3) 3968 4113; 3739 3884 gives 1.63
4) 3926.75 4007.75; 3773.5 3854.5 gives 1.26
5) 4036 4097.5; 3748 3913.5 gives 1.66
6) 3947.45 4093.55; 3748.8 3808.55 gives 1.58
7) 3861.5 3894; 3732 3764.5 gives 1.34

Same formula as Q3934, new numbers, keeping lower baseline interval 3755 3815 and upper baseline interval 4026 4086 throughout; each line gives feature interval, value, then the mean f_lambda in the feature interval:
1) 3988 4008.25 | -0.10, 6.5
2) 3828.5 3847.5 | 0.28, 3.69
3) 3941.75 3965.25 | 0.15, 4.87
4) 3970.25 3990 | 0.15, 5.05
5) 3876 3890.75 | 0.18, 4.3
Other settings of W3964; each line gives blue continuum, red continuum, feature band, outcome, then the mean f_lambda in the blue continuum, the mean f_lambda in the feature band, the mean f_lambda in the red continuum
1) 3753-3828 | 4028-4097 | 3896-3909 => 0.02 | 4.35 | 5.1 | 6.39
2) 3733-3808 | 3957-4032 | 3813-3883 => 0.10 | 4.08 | 4.24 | 5.65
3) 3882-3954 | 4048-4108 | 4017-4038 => -0.09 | 4.79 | 6.26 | 6.24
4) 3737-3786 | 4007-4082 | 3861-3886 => 0.10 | 4.12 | 4.58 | 6.38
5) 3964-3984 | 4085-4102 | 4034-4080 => -0.13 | 4.19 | 6.35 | 6.28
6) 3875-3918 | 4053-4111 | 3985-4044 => -0.14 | 4.85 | 6.46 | 6.2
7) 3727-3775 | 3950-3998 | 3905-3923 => -0.19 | 4.02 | 5.68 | 5.01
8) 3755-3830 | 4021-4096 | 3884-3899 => 0.10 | 4.3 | 4.63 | 6.39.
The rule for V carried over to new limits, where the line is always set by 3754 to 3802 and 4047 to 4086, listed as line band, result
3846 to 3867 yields 0.6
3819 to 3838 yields 4.8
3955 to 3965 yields 2.2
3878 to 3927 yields 2.3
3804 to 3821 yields 0.0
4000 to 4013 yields -1.4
